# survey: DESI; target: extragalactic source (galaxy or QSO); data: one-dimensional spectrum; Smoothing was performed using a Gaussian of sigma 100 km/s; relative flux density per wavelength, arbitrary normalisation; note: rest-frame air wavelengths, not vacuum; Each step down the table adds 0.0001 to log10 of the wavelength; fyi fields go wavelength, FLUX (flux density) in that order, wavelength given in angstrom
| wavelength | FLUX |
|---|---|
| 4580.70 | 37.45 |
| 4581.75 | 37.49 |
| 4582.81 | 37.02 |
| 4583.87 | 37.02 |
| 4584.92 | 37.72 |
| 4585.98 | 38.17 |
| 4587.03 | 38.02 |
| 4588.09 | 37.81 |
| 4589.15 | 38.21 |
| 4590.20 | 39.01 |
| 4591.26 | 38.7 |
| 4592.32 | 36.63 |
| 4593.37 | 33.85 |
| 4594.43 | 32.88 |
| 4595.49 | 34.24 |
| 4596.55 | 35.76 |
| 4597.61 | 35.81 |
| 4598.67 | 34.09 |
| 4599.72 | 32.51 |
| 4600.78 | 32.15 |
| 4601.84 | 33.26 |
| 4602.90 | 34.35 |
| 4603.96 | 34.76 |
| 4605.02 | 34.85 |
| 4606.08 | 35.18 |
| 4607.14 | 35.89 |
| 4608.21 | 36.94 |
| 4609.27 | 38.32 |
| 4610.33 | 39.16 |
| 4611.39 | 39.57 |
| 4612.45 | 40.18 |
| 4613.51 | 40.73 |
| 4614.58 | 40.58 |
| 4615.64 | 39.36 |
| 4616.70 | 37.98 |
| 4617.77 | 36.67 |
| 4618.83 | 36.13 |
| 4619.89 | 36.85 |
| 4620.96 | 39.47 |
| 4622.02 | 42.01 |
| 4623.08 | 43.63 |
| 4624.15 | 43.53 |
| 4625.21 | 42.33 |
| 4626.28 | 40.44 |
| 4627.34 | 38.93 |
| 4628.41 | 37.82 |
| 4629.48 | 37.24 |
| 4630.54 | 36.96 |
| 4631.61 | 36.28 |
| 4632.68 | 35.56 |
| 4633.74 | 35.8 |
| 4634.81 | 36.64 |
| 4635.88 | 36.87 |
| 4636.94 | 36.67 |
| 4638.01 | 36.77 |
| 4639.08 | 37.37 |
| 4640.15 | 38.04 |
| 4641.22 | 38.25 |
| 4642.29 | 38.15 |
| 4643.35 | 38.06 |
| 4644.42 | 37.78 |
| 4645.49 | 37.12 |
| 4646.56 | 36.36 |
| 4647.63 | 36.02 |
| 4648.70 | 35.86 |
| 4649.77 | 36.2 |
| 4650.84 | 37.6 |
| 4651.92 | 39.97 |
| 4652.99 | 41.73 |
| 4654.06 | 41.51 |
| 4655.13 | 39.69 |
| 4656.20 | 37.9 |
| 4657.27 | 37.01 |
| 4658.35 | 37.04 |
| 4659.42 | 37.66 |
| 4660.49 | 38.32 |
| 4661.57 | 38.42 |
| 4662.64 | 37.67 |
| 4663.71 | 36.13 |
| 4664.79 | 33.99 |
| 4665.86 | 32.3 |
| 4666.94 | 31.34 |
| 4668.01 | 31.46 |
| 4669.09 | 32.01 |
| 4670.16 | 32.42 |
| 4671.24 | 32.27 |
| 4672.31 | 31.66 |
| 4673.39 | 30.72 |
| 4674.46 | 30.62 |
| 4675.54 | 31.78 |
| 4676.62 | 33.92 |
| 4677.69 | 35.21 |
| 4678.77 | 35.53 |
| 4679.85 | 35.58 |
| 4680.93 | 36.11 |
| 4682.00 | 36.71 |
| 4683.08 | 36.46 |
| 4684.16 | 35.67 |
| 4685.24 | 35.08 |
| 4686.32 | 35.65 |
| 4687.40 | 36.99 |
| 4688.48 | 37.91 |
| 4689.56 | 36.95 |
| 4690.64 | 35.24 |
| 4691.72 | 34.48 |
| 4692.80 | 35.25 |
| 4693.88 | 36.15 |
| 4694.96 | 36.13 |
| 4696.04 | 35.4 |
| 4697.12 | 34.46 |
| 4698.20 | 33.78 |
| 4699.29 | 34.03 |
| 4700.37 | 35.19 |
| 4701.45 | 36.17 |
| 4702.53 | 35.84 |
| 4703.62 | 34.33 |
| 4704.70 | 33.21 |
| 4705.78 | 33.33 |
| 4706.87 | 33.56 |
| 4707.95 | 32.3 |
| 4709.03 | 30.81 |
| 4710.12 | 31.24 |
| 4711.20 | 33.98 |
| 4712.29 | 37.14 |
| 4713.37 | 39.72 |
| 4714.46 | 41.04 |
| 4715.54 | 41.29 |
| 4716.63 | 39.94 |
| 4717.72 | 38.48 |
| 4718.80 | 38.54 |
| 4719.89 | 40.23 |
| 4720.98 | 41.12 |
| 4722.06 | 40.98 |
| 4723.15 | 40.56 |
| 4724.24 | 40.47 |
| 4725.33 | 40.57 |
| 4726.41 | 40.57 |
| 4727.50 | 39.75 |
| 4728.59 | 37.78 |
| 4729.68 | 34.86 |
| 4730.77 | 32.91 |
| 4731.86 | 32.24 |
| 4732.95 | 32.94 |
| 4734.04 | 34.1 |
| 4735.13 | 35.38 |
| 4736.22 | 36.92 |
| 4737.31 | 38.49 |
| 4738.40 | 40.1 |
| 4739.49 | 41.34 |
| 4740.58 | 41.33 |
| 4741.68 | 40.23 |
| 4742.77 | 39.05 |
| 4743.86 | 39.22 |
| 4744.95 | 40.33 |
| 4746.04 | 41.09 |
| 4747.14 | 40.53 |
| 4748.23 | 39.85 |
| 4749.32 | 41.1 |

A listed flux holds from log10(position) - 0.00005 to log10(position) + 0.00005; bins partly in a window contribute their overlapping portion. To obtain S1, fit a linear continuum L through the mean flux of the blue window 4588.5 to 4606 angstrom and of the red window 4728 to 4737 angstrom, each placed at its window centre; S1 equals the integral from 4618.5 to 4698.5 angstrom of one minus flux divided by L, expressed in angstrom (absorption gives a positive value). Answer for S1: -3.6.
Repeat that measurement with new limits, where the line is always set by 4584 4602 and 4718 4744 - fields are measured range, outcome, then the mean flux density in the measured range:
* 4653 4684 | 1.7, 35.2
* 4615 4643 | -1.4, 38.3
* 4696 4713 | 1.7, 34.1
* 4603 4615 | -0.5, 37.7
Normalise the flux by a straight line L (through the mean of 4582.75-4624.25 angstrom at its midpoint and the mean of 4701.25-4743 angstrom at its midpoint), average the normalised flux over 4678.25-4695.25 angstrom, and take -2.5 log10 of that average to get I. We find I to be 0.04 mag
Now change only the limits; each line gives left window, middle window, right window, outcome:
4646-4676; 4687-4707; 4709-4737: 0.046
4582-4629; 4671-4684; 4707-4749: 0.116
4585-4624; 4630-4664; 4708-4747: -0.003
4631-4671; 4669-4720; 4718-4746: 0.072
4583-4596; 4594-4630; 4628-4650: -0.016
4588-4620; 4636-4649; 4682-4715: -0.037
